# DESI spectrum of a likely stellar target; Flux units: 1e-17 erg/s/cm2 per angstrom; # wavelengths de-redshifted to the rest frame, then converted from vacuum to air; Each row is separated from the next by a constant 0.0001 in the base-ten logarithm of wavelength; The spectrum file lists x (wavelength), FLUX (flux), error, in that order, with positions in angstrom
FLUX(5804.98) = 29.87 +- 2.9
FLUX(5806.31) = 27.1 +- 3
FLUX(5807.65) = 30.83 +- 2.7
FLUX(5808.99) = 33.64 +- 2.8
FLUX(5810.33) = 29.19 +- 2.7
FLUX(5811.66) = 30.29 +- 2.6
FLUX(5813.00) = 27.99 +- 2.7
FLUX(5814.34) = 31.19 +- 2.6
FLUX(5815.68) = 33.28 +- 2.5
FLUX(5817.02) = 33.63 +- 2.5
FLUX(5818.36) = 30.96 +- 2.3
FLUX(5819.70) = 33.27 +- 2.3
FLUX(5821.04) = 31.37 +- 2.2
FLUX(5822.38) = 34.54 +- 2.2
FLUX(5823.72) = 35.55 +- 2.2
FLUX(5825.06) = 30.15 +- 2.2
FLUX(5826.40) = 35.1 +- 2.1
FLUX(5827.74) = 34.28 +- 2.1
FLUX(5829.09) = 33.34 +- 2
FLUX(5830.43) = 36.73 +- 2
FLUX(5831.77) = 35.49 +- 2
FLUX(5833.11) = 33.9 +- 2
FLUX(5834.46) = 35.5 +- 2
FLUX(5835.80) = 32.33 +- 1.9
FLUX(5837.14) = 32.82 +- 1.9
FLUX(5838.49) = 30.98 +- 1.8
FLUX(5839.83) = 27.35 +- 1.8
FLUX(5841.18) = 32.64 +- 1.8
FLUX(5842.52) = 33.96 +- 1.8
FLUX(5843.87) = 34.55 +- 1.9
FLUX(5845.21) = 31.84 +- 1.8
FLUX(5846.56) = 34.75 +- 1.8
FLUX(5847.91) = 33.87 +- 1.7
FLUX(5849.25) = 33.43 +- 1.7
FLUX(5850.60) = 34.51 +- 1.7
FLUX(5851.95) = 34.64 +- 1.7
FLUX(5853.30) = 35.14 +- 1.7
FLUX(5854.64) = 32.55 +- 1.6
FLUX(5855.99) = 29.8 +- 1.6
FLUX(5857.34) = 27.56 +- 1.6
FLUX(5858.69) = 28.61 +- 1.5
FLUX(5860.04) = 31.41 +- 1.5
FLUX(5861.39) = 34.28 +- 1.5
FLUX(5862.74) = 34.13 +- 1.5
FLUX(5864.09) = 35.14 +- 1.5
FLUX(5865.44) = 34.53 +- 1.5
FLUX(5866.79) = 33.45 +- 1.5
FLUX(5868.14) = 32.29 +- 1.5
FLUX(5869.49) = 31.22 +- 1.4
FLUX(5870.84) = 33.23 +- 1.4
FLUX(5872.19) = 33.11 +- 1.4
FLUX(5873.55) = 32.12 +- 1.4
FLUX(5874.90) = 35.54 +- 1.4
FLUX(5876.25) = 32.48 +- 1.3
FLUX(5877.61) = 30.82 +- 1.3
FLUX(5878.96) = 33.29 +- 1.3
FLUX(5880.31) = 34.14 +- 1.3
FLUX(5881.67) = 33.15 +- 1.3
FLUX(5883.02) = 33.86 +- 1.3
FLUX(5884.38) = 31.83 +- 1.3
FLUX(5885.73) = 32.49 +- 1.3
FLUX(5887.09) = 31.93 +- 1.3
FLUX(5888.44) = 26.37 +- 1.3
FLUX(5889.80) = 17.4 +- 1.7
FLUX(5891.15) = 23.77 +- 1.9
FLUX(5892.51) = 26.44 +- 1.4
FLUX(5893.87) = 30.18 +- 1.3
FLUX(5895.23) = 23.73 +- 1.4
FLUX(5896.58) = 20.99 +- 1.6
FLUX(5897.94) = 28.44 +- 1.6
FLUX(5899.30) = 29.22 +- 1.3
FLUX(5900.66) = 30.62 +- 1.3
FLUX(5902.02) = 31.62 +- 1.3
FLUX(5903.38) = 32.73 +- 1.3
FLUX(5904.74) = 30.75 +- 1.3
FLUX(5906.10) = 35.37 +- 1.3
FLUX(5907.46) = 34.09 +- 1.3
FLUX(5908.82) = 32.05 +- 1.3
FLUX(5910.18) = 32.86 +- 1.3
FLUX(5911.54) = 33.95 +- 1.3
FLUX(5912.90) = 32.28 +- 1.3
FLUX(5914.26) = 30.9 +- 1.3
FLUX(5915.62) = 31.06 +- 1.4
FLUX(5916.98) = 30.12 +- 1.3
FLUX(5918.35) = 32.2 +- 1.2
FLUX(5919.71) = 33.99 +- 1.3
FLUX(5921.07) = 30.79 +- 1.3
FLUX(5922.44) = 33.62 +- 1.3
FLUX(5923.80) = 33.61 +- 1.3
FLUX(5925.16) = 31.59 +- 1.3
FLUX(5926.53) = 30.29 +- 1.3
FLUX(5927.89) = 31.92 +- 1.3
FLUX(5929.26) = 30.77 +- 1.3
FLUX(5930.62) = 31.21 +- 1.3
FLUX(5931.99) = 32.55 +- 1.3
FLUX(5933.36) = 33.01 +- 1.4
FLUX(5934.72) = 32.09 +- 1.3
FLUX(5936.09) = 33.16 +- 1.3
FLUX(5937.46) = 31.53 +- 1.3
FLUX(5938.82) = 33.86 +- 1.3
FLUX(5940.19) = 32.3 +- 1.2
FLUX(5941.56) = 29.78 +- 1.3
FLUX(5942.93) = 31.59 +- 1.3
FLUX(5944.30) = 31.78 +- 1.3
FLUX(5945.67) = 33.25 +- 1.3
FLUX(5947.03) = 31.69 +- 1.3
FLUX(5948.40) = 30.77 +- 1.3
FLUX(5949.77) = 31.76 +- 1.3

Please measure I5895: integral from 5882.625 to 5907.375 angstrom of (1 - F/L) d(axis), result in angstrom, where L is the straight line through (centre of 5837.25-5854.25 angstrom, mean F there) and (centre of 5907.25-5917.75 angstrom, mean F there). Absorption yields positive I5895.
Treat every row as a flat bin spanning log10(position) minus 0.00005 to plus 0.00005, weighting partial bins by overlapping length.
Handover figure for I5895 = 2.69 angstrom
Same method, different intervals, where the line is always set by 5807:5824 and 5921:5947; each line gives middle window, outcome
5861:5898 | 1.4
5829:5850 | -0.9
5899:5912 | -0.2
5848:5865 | -0.4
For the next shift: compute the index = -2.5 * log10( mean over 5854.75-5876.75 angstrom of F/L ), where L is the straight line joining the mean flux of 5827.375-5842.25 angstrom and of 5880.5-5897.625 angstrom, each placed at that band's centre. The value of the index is -0.08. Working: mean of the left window 33.2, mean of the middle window 32.4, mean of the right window 27.9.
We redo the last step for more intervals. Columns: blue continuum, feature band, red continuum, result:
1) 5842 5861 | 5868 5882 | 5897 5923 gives -0.02 mag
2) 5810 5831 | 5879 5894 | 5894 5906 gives 0.01 mag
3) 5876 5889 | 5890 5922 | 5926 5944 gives 0.06 mag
